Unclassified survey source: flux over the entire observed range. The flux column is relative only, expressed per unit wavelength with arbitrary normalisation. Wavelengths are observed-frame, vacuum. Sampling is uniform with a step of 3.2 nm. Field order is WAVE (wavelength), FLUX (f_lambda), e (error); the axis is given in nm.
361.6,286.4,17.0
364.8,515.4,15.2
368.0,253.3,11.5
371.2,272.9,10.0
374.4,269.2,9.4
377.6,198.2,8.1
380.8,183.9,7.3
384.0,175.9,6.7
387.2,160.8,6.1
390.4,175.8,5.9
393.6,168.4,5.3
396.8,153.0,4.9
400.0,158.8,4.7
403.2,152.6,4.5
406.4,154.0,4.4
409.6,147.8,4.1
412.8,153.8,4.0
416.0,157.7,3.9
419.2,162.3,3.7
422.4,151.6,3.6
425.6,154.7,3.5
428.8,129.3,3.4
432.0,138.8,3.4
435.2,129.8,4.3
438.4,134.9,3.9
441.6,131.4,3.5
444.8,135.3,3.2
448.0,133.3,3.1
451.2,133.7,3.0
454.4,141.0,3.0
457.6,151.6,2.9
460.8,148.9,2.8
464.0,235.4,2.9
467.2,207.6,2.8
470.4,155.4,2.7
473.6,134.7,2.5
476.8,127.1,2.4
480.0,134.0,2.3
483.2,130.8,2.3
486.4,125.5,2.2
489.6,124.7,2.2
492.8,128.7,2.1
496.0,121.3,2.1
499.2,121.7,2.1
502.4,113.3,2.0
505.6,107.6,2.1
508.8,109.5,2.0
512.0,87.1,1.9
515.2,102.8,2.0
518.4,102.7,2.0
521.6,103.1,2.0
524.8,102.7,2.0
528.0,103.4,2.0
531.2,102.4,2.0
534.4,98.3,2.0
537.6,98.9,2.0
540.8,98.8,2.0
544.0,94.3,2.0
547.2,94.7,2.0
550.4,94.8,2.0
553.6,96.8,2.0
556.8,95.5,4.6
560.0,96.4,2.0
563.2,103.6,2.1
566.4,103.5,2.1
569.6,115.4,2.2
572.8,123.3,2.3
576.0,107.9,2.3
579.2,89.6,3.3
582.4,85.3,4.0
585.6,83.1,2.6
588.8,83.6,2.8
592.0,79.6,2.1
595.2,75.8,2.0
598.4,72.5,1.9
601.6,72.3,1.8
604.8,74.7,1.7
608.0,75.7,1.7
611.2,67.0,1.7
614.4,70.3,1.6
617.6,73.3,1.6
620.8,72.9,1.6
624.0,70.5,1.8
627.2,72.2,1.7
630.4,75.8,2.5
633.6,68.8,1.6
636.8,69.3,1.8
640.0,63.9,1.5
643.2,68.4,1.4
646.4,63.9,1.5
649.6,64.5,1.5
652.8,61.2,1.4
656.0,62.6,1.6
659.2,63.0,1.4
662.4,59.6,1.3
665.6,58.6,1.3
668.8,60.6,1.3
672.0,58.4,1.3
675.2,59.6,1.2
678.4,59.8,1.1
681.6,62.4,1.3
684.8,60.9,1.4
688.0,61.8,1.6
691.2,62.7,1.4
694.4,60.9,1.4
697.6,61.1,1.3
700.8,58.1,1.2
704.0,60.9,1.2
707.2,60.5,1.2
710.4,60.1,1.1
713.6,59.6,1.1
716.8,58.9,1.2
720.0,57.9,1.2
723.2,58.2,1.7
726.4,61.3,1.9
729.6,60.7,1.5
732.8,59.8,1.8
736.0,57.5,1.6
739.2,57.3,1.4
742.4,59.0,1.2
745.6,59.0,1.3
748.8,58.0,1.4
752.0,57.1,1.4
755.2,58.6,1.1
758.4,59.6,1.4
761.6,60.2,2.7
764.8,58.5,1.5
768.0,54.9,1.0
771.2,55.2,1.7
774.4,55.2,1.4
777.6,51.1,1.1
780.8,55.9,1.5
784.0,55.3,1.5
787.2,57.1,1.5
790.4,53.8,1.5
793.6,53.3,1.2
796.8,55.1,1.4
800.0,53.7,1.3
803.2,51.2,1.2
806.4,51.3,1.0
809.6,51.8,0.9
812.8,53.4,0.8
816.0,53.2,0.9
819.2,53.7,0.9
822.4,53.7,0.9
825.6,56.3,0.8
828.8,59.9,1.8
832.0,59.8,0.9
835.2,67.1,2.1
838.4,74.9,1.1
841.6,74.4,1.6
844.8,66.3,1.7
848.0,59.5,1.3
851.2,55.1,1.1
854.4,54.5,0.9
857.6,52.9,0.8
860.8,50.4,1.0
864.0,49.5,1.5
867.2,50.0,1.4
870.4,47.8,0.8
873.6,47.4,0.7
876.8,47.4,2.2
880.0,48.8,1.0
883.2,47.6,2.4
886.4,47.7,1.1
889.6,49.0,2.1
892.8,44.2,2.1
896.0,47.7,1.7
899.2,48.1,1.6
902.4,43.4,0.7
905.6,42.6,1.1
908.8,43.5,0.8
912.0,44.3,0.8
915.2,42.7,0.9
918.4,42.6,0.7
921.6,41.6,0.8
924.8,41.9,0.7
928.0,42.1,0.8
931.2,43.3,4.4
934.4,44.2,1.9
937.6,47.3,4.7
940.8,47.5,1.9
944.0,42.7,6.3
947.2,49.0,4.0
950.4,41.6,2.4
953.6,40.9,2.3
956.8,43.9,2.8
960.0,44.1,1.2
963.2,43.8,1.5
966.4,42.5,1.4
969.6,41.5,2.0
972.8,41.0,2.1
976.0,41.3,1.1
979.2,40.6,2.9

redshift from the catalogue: 2.00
